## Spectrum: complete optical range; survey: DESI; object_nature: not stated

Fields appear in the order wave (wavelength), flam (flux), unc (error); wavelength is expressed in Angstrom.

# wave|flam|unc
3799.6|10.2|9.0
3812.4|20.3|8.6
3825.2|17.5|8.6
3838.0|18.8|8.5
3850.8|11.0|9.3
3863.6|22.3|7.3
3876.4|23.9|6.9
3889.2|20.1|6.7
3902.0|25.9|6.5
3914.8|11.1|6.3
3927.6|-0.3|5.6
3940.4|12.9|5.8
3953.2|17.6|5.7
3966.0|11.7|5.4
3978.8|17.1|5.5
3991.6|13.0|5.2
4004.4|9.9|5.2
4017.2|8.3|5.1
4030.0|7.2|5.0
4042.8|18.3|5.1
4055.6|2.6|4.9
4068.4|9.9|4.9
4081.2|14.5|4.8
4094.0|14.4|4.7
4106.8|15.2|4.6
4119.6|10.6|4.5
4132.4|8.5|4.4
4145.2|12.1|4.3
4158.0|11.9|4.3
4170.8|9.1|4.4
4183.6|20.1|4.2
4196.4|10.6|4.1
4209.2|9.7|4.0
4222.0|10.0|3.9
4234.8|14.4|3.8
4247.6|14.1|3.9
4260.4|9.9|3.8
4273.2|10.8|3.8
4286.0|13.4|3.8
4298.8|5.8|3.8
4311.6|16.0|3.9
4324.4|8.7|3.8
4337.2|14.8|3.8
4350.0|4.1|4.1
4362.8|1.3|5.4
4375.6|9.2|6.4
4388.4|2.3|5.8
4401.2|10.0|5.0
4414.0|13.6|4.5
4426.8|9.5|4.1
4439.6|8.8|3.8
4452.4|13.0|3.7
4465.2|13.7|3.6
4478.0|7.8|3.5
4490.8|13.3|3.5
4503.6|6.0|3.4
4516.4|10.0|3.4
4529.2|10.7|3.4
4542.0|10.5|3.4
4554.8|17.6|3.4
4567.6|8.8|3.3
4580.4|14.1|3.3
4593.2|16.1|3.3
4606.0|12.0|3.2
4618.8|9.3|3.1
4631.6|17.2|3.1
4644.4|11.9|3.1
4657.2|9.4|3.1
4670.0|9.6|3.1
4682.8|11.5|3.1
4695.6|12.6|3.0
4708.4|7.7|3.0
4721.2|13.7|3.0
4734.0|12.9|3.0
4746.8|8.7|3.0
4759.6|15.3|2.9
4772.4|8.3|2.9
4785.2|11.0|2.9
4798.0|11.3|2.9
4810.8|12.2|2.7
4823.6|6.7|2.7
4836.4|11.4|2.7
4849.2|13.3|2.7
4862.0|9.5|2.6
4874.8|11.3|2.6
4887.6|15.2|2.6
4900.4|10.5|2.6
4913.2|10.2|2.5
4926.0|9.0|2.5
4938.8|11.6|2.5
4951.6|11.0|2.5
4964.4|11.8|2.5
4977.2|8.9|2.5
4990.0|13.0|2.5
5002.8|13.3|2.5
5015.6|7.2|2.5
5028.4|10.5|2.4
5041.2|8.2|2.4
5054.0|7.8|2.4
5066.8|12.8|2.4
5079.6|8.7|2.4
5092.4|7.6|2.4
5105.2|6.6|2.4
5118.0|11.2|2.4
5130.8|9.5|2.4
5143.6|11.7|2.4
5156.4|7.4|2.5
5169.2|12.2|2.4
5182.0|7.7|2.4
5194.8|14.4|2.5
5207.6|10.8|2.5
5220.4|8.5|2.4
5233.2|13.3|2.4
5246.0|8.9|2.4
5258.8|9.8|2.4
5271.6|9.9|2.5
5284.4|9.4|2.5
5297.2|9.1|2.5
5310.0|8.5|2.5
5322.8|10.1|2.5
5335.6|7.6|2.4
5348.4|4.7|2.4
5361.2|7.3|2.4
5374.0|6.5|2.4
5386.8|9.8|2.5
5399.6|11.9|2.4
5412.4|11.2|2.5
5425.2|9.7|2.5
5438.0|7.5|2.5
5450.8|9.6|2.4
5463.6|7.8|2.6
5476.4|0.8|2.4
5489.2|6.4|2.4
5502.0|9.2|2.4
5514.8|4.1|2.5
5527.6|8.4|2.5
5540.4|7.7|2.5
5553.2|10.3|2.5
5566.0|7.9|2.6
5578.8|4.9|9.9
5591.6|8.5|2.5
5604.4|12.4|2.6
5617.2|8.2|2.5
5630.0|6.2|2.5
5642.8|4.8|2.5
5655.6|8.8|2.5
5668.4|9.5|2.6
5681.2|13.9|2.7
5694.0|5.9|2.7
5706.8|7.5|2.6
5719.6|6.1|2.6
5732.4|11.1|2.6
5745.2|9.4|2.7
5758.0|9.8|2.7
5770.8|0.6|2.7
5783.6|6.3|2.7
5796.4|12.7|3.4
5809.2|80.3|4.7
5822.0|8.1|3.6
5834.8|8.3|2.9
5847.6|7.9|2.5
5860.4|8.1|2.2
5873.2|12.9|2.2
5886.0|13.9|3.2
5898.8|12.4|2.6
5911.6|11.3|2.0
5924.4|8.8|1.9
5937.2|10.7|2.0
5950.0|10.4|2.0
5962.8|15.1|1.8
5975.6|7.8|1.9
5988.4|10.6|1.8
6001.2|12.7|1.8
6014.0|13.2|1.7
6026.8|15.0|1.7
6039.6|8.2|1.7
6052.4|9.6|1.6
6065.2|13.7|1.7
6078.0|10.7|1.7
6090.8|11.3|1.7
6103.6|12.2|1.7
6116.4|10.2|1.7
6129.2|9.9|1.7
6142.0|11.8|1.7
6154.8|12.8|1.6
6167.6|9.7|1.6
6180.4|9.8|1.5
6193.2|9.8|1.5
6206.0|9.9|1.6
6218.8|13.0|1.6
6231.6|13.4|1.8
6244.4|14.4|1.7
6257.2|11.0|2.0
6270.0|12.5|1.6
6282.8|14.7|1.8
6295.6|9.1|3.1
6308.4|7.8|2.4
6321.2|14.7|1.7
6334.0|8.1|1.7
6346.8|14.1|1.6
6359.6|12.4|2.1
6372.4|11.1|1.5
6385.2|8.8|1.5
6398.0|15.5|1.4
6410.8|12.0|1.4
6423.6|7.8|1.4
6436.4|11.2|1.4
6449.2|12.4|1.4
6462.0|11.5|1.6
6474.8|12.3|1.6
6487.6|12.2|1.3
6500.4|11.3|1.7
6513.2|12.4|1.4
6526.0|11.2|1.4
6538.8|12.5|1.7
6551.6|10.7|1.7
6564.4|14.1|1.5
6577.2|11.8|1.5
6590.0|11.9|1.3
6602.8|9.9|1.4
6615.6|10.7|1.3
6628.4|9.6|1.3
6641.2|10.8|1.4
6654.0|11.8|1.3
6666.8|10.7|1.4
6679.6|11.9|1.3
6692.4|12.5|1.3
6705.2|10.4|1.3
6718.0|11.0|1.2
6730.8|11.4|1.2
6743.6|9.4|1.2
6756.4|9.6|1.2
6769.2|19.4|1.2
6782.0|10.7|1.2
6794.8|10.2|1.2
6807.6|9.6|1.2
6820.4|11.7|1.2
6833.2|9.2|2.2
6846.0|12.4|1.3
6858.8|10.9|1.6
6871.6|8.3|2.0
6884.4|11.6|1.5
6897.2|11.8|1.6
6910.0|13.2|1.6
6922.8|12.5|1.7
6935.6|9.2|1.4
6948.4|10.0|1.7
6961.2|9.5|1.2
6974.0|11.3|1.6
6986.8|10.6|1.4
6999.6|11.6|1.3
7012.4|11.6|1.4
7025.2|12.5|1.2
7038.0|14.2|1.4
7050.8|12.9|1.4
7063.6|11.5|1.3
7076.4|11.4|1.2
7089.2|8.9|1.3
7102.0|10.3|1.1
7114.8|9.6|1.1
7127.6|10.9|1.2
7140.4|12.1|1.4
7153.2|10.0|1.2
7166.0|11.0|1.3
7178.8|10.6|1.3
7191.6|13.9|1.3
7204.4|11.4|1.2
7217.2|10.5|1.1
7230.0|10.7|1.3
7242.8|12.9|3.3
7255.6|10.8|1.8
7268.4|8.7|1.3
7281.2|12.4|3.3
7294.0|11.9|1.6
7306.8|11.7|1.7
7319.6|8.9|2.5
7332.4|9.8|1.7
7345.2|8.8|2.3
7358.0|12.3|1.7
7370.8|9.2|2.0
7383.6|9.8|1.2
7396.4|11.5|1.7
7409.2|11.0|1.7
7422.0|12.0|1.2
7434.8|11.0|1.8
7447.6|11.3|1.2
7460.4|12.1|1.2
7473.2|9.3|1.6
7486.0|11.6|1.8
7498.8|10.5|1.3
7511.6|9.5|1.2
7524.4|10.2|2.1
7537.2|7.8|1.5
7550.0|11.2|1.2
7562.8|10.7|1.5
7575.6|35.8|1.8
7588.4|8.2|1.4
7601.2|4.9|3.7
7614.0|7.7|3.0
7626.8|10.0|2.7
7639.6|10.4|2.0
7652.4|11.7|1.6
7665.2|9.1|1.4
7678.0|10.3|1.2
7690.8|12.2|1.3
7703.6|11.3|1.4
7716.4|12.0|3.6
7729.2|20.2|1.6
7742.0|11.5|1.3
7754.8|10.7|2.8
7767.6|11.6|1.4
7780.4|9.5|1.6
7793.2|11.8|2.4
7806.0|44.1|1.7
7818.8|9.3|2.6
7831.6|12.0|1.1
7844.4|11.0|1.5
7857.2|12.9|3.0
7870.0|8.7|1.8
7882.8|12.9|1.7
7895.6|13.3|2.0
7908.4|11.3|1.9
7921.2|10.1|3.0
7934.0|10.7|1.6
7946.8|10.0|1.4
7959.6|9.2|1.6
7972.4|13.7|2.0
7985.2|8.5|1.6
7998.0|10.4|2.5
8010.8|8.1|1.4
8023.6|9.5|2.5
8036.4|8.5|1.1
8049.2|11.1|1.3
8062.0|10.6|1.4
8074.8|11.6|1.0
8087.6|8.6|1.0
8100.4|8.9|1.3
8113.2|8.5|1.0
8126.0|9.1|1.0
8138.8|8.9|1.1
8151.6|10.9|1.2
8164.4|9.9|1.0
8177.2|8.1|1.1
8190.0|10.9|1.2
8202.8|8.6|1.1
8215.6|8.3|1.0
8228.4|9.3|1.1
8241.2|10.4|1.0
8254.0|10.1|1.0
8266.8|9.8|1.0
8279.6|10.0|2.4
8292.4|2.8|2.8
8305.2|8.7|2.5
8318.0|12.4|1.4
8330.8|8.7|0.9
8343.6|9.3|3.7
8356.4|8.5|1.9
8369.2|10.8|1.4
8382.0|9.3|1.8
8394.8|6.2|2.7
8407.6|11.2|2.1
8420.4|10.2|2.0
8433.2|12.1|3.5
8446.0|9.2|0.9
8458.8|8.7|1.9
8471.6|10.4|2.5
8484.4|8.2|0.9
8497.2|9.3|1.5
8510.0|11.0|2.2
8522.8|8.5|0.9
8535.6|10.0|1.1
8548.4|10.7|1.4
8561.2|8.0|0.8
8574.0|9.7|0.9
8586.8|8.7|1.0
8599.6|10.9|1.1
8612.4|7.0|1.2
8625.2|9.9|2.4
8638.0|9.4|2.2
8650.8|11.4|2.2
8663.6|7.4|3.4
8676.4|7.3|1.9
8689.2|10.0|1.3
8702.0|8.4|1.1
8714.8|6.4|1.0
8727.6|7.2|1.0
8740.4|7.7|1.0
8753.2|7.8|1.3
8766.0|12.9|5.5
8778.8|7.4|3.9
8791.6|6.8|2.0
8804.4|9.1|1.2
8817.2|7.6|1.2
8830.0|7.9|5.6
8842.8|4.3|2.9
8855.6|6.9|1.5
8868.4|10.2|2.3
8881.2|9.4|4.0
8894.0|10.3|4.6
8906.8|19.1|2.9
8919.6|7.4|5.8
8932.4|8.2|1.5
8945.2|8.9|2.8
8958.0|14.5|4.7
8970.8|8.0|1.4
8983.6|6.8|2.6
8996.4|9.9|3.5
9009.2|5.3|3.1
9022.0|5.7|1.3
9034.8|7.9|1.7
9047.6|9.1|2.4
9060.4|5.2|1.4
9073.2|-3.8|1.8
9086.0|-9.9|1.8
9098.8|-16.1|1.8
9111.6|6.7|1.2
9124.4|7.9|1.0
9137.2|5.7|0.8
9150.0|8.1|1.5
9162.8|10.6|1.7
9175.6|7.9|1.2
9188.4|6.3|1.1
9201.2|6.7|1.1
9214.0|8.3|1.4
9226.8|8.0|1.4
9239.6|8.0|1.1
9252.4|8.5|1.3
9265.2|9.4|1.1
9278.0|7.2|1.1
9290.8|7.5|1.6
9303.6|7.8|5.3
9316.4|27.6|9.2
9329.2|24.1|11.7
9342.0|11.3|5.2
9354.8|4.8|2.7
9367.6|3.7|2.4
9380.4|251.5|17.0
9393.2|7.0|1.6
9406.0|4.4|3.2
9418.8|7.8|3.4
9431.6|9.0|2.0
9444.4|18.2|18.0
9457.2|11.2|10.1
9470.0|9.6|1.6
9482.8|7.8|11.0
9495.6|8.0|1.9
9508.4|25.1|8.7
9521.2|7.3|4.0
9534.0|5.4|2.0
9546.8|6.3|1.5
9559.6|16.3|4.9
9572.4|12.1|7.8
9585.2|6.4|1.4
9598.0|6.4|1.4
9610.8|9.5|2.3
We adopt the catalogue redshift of 0.56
